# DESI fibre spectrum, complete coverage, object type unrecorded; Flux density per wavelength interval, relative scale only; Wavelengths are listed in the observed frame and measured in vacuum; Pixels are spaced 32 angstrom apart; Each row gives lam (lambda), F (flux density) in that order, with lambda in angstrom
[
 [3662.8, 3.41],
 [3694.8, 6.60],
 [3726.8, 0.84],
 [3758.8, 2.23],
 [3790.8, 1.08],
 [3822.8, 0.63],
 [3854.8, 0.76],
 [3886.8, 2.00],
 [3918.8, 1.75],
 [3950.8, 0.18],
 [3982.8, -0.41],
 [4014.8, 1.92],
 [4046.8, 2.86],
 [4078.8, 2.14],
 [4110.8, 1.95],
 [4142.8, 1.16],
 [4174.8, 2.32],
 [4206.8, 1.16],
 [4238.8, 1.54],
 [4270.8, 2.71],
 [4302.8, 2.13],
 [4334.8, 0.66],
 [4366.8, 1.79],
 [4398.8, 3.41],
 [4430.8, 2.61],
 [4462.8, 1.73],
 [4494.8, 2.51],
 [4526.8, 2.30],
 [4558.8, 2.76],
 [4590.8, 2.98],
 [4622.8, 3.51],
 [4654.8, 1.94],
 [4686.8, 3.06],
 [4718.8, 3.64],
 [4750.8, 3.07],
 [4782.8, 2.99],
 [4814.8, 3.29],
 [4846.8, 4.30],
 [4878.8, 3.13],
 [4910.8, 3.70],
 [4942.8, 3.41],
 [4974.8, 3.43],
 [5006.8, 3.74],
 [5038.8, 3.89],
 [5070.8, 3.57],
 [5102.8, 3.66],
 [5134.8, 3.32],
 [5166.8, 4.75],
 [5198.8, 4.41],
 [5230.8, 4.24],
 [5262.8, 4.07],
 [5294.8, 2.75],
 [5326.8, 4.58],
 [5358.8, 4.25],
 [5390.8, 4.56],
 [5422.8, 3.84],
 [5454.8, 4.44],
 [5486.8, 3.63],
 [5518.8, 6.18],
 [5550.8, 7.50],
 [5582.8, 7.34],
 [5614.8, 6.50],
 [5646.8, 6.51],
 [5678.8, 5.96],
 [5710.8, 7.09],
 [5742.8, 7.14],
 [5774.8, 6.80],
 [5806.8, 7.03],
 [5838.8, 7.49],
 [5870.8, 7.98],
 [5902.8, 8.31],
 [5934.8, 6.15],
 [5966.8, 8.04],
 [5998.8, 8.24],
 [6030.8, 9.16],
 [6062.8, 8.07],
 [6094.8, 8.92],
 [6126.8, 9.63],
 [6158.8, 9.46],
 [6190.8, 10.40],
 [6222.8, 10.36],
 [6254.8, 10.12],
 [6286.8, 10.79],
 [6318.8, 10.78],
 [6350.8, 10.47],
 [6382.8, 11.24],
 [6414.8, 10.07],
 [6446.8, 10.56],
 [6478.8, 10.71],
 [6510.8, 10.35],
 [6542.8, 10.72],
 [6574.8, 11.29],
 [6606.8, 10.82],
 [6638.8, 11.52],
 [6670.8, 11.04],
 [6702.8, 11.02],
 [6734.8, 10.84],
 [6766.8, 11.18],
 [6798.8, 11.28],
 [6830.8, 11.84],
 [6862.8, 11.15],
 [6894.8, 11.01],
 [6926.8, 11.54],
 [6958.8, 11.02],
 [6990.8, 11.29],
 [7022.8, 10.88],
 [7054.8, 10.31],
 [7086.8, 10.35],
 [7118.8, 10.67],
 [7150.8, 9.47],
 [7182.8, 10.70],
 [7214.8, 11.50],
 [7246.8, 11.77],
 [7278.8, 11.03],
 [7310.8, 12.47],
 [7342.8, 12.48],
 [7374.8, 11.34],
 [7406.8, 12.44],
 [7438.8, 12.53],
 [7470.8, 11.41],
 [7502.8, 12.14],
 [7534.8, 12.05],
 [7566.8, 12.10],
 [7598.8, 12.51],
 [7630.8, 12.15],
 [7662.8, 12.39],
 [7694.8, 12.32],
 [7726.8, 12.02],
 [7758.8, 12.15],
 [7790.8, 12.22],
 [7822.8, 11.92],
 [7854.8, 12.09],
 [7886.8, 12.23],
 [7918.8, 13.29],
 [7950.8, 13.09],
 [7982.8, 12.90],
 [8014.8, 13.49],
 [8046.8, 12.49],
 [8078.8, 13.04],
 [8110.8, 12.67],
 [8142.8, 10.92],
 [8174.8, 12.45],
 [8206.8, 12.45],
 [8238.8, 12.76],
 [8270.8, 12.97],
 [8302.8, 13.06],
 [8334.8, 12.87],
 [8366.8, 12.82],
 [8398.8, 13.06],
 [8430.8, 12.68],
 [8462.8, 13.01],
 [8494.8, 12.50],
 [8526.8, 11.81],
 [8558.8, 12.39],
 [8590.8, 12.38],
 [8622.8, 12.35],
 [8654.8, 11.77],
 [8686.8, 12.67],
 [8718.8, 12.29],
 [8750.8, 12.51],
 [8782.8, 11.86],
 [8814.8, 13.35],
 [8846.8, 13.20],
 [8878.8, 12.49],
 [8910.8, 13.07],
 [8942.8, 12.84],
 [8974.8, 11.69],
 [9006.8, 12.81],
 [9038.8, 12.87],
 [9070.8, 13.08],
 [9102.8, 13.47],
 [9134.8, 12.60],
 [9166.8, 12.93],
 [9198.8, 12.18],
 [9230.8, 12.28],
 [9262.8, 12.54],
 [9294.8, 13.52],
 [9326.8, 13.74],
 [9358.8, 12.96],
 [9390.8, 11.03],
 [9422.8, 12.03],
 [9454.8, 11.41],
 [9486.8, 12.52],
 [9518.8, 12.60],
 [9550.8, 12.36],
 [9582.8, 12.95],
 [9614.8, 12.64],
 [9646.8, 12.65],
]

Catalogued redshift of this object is 0.382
